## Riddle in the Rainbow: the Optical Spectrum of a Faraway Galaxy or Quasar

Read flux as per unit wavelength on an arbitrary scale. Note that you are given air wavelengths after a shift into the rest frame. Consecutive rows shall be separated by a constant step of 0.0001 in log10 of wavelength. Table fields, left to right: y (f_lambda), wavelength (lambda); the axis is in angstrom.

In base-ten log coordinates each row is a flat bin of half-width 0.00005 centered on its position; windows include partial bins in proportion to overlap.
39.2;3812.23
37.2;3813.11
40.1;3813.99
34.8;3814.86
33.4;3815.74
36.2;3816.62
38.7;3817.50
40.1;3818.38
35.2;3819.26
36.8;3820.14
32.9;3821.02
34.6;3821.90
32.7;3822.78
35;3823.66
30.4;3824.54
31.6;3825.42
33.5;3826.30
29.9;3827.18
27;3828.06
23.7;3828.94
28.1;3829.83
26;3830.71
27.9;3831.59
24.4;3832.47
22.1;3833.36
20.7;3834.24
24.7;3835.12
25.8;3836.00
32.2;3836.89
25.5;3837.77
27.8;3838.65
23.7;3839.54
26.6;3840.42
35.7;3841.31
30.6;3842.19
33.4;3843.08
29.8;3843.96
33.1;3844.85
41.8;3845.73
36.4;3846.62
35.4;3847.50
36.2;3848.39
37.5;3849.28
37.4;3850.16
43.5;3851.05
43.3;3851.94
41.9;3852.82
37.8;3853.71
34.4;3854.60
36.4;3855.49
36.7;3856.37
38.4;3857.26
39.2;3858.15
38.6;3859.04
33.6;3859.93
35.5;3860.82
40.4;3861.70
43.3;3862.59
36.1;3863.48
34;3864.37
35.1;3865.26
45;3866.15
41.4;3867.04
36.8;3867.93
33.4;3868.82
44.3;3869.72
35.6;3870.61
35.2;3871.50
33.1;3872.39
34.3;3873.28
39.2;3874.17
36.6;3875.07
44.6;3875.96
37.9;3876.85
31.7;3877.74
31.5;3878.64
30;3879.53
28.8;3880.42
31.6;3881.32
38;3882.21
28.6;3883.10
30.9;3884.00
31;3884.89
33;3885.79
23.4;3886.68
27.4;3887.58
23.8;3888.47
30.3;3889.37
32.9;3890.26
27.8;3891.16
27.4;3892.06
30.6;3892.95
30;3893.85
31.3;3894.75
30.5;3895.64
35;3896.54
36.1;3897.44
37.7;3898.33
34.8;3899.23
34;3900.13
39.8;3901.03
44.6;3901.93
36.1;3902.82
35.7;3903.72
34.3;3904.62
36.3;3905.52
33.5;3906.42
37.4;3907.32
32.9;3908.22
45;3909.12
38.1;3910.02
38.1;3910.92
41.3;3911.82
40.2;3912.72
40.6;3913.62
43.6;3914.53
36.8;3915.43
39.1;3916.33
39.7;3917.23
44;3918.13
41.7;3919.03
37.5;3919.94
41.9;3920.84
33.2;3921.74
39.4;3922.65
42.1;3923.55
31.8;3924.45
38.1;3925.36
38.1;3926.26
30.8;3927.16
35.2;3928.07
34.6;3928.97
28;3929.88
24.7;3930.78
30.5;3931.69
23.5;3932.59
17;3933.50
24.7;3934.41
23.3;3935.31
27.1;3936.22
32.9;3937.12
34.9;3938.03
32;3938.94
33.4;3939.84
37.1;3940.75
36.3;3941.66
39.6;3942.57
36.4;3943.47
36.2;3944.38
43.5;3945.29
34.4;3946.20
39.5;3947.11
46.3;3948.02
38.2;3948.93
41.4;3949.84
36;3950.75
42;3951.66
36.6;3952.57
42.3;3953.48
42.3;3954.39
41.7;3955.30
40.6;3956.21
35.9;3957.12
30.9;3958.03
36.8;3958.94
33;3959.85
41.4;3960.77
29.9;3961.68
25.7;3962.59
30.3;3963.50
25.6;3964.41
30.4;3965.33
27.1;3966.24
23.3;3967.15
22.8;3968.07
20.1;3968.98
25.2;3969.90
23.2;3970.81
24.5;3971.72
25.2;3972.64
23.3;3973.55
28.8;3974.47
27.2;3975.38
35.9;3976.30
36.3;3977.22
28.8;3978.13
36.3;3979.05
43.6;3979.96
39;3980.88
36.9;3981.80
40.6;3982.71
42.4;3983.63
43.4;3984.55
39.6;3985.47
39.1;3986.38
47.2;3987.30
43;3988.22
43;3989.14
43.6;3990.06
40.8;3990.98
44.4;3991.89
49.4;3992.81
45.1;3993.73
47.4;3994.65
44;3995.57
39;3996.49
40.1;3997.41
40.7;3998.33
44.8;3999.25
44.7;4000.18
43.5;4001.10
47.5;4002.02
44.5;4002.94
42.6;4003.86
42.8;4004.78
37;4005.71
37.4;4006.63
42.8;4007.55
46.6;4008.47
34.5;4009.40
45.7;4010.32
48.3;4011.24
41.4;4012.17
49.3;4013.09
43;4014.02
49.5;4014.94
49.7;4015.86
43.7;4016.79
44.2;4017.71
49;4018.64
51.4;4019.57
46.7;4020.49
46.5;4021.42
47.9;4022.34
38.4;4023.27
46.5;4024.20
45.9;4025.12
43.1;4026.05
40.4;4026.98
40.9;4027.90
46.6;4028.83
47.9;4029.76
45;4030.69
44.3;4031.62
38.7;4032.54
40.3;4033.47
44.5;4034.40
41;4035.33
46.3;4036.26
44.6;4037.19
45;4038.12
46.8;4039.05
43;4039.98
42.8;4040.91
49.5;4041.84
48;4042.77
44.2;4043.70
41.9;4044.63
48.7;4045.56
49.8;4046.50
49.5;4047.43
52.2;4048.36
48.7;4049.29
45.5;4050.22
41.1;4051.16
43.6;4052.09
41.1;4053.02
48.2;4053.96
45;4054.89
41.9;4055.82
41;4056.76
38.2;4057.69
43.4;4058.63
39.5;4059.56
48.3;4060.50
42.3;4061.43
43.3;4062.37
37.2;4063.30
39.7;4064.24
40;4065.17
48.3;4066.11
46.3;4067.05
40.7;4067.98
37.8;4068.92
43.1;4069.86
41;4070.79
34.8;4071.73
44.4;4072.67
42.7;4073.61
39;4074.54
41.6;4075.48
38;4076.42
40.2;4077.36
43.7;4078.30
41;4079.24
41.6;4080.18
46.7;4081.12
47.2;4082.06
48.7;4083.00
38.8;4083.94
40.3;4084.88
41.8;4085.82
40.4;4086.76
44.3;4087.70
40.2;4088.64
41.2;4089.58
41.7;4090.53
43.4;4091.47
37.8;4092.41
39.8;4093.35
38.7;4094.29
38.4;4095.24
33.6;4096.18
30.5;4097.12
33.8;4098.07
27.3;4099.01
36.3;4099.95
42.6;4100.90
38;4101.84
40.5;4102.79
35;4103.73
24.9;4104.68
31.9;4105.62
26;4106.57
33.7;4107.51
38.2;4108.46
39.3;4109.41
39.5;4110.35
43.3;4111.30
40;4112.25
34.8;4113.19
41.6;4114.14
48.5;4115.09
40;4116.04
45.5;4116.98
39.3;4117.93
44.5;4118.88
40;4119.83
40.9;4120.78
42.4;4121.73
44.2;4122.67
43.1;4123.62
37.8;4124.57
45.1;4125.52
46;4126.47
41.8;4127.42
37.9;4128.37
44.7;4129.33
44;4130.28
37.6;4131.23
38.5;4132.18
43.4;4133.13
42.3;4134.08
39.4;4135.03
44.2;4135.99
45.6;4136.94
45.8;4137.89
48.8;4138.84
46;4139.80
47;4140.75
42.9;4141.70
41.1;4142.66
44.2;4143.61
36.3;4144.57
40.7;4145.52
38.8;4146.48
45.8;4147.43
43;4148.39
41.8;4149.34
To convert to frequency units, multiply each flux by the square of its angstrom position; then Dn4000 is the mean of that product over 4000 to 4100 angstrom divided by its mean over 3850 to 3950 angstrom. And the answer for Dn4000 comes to 1.31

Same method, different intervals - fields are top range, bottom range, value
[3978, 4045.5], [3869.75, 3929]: 1.31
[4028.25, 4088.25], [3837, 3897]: 1.39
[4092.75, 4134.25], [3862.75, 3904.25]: 1.28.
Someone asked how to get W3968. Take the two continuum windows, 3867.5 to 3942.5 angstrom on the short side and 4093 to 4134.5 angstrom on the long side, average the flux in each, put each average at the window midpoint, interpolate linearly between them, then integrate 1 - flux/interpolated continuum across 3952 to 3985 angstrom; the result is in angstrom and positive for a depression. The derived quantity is 2.77 angstrom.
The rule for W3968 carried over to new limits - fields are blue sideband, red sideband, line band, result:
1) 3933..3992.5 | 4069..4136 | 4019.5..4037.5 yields -3.41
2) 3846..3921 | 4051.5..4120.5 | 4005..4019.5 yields -2.10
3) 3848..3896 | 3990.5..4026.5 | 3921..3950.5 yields 4.03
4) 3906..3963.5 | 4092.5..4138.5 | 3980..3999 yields -2.80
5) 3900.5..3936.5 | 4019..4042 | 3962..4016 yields 4.35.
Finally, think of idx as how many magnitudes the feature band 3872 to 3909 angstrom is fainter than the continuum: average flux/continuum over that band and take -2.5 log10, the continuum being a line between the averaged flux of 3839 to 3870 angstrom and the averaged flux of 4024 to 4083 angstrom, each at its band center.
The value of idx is 0.14 mag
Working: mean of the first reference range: 36.7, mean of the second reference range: 43.6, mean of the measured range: 33.4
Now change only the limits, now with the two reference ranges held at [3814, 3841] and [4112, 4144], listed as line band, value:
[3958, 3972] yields 0.27 mag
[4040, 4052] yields -0.19 mag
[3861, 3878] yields -0.18 mag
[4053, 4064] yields -0.07 mag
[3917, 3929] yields -0.11 mag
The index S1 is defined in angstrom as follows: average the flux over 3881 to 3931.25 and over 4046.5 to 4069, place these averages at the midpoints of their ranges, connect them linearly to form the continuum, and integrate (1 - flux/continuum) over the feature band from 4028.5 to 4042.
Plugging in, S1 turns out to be -0.60 angstrom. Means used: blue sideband 35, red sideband 43.7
